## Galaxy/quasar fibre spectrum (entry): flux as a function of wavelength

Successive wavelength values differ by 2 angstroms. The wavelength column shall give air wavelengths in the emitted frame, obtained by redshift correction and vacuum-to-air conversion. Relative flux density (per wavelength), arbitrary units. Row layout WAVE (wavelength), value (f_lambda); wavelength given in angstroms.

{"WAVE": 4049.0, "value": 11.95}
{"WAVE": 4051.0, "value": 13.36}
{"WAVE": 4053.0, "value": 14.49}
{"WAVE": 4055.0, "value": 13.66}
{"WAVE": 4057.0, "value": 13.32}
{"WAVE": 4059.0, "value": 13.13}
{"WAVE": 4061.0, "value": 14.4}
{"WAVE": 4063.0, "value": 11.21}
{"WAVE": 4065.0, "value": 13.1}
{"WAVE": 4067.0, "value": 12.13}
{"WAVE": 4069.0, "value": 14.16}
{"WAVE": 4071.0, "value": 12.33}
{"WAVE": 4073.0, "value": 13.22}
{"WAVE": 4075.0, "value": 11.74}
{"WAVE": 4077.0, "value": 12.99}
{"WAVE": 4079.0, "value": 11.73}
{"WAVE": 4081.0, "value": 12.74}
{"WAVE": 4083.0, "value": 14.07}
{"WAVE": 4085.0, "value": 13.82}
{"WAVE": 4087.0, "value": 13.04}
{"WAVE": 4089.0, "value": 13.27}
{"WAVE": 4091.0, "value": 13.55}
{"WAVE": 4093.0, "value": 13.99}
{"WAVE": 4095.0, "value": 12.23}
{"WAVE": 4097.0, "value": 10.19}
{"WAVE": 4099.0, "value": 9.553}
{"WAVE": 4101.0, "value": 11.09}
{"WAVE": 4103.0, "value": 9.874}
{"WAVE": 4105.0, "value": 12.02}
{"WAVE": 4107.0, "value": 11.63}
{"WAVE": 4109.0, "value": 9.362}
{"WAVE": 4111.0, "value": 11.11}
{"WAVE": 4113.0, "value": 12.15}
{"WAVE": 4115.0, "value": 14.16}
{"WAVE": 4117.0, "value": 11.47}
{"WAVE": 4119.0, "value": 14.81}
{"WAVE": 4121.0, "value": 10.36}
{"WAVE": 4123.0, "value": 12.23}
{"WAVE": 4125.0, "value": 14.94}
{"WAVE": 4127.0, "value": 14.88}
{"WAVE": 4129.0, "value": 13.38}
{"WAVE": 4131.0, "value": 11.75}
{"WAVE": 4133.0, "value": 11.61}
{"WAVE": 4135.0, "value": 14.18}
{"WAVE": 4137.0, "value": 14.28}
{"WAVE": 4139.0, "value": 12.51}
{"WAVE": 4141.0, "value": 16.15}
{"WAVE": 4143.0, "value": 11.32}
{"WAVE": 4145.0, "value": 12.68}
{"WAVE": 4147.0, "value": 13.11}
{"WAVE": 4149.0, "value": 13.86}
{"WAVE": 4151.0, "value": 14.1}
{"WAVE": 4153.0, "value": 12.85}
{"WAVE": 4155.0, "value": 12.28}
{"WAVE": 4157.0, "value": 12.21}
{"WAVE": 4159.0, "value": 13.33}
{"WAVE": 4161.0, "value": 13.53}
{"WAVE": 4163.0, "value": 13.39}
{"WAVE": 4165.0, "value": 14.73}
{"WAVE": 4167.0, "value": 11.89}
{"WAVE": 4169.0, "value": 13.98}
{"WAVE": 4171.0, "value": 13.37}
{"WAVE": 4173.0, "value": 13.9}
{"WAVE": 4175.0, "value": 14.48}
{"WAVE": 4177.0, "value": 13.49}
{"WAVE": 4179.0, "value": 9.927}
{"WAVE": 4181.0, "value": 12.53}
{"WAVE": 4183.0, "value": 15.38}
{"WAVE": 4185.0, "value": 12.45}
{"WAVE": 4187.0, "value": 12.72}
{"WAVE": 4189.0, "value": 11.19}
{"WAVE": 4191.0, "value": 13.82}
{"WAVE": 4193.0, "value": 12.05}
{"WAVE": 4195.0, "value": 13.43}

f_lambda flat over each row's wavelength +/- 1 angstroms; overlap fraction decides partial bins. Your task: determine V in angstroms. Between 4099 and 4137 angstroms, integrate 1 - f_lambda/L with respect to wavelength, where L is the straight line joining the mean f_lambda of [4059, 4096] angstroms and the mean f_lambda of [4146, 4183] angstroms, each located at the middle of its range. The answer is 2.4 angstroms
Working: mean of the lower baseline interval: 13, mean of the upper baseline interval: 13.2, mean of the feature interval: 12.3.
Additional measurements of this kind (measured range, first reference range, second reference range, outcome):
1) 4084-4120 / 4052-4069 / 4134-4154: 3.49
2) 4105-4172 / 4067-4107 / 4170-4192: -1.10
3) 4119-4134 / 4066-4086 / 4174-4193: 0.00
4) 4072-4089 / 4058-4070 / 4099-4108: -1.10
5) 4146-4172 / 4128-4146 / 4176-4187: -0.71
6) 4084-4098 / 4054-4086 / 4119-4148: 0.18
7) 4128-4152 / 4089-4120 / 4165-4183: -1.36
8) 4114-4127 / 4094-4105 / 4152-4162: -1.86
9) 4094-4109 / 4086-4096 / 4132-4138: 2.73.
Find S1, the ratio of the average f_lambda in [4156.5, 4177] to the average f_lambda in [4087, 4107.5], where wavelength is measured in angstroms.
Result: 1.1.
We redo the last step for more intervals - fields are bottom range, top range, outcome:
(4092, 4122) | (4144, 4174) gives 1.14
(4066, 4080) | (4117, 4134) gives 1.02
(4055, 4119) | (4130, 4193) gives 1.06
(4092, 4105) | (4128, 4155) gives 1.17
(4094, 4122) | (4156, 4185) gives 1.16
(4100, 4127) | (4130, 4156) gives 1.09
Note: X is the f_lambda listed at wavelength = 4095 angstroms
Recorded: 12.23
